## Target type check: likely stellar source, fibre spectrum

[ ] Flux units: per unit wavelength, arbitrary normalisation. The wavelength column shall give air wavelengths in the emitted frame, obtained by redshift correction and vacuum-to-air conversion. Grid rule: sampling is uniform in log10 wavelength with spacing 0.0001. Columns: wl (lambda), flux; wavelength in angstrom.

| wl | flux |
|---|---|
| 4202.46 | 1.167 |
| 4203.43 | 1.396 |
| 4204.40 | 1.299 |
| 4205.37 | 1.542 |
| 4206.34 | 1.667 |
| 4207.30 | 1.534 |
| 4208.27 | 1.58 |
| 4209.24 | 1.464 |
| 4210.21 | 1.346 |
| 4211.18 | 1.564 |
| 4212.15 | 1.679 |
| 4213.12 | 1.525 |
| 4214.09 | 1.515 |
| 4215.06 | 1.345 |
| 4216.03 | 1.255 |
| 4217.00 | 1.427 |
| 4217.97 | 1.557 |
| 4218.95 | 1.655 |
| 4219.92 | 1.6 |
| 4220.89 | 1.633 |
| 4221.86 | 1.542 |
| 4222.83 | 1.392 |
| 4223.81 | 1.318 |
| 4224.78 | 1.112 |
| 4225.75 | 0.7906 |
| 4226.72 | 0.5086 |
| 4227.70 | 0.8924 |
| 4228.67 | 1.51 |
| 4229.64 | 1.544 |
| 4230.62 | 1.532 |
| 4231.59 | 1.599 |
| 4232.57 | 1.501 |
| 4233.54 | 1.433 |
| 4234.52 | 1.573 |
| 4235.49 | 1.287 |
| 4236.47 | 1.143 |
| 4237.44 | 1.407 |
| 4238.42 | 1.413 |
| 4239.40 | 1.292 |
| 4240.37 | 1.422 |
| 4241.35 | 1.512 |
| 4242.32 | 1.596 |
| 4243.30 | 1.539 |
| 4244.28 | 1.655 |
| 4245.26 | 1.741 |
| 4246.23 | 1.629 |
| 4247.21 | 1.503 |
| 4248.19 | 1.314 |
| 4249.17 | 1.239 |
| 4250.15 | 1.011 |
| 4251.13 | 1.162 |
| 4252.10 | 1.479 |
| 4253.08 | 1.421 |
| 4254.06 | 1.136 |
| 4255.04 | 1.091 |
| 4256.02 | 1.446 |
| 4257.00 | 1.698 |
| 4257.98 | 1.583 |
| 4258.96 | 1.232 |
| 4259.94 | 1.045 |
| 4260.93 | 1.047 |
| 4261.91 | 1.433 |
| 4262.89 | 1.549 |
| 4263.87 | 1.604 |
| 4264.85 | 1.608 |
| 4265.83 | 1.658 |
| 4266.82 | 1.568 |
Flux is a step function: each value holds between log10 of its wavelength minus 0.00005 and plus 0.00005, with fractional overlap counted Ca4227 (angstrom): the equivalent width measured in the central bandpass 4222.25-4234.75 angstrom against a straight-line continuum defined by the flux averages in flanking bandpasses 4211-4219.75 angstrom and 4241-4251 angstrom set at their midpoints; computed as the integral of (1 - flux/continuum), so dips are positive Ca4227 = 1.7 angstrom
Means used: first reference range 1.5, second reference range 1.46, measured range 1.28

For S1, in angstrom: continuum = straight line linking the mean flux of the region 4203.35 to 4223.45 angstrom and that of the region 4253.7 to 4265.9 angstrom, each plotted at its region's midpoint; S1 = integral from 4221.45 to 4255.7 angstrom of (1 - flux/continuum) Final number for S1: 2.13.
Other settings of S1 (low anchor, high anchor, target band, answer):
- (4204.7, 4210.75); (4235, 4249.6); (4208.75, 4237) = 1.88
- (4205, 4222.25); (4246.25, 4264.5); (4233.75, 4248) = -0.72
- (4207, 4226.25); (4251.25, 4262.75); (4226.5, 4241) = 0.40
